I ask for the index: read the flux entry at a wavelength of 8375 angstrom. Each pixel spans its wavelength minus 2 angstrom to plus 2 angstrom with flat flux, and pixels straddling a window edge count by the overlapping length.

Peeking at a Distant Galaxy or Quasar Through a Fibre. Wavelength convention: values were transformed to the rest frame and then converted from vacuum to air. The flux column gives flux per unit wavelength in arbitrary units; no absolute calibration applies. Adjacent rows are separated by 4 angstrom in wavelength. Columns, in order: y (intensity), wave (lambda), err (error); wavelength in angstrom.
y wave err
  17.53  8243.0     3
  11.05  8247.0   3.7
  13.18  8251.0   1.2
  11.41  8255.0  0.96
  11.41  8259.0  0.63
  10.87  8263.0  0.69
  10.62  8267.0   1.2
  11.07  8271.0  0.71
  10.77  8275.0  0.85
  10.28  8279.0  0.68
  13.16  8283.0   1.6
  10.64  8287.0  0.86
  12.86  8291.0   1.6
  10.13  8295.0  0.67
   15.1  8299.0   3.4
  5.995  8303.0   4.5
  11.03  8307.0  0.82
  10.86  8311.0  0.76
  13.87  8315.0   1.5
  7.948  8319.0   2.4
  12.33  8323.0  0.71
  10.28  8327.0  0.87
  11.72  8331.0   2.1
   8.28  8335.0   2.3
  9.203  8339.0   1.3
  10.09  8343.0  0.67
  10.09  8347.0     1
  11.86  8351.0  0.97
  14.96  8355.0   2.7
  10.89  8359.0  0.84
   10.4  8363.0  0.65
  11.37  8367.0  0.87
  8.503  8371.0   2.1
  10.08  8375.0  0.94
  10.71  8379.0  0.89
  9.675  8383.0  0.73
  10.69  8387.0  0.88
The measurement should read 10.08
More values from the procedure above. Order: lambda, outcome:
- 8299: 15.1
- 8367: 11.37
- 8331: 11.72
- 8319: 7.948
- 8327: 10.28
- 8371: 8.503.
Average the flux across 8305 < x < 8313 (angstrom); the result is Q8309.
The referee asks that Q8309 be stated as 10.9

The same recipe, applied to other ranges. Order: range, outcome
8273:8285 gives 11.4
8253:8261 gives 11.4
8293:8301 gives 12.6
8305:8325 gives 11.2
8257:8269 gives 11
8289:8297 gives 11.5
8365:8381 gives 10.2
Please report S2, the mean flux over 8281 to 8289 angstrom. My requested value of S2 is 11.9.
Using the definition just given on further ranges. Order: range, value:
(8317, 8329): 10.2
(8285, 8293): 11.8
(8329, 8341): 9.73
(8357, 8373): 10.3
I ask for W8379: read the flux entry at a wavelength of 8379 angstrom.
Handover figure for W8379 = 10.71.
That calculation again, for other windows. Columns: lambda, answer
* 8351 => 11.86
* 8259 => 11.41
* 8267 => 10.62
